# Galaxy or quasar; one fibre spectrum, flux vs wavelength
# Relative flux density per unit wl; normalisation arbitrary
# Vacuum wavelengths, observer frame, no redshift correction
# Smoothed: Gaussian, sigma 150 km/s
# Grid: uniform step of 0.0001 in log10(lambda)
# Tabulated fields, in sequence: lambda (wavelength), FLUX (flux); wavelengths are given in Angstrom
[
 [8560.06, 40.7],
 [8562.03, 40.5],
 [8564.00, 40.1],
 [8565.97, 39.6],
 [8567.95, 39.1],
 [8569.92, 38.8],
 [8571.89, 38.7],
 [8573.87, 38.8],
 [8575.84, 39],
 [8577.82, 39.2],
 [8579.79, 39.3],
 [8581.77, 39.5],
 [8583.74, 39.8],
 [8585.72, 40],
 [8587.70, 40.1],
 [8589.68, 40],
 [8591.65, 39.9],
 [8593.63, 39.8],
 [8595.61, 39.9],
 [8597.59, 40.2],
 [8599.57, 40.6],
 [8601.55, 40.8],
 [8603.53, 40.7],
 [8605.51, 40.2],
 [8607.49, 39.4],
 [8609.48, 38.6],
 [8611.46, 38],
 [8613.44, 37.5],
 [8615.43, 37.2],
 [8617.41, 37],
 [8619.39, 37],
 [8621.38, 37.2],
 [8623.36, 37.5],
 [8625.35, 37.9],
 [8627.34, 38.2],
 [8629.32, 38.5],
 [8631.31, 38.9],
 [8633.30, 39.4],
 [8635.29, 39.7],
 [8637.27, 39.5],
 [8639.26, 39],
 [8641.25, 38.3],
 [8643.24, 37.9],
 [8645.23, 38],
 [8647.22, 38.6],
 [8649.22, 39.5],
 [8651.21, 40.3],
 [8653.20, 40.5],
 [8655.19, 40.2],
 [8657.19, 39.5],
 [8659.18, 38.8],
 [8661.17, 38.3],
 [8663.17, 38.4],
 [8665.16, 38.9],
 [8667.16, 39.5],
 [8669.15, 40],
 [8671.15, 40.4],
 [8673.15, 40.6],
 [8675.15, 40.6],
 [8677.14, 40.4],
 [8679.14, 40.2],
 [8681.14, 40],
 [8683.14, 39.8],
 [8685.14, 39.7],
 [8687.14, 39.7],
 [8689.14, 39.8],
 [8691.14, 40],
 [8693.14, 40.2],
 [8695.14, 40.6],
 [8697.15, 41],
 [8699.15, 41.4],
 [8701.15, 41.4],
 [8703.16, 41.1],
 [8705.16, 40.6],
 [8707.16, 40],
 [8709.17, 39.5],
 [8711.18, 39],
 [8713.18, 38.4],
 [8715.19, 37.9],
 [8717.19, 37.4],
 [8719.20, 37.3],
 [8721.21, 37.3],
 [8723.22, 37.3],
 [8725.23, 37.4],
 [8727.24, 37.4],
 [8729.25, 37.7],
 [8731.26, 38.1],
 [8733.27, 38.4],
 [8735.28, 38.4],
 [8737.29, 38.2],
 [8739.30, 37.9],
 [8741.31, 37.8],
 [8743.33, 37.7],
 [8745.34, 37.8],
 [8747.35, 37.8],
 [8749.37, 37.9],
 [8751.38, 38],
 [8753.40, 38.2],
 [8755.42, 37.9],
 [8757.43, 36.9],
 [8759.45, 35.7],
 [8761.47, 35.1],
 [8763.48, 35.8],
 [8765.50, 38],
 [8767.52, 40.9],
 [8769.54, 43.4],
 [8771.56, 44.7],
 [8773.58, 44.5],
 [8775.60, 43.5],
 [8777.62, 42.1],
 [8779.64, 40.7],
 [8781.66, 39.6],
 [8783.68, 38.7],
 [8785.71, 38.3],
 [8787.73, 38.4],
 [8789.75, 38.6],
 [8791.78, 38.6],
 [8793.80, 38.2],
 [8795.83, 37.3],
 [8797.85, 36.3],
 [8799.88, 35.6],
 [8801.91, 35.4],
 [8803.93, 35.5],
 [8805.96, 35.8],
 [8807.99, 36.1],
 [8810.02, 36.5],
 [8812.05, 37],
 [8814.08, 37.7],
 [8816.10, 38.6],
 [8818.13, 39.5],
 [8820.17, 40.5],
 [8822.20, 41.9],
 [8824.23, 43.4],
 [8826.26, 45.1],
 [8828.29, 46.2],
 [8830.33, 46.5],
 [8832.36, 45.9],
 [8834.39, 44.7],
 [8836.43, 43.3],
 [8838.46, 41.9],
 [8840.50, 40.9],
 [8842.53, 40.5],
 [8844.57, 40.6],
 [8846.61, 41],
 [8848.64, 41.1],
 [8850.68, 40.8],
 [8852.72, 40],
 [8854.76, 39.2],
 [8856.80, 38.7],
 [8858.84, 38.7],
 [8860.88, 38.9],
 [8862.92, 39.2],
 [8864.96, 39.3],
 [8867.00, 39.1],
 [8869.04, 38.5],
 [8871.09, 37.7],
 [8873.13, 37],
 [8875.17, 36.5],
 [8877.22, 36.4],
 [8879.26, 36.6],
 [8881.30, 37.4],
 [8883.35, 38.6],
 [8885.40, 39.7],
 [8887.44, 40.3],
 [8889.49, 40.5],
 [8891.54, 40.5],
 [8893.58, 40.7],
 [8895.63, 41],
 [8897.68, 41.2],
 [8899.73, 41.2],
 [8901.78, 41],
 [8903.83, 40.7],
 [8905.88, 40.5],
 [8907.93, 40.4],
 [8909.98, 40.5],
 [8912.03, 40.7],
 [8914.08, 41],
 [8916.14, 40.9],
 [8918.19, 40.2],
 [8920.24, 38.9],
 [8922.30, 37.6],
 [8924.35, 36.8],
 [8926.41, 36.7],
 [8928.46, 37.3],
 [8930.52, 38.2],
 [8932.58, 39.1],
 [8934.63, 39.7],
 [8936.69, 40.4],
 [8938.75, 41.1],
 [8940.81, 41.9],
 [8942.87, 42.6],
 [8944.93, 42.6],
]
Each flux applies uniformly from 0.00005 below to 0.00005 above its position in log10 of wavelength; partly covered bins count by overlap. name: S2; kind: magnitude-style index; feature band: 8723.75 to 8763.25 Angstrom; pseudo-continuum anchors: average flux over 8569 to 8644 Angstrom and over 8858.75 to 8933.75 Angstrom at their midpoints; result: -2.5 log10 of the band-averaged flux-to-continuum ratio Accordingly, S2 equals 0.043 mag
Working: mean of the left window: 39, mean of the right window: 39.2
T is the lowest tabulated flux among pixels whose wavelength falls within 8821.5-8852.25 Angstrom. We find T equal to 40.5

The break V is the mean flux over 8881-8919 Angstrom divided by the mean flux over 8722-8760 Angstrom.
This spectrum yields 1.07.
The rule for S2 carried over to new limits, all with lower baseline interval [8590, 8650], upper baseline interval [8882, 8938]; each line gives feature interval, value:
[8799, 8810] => 0.11 mag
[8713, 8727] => 0.05 mag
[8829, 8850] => -0.08 mag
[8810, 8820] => 0.04 mag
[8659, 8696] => -0.02 mag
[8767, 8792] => -0.04 mag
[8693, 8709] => -0.04 mag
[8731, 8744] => 0.03 mag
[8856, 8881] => 0.04 mag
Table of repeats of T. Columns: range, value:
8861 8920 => 36.4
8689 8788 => 35.1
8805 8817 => 35.8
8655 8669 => 38.3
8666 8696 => 39.5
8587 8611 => 38.6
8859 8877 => 36.5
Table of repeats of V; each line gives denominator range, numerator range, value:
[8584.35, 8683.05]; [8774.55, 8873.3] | 1.01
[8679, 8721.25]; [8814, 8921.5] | 1.02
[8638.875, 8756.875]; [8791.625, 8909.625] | 1.02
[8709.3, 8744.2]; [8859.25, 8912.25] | 1.04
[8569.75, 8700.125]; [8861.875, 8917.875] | 1.00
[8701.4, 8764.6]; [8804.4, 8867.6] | 1.07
